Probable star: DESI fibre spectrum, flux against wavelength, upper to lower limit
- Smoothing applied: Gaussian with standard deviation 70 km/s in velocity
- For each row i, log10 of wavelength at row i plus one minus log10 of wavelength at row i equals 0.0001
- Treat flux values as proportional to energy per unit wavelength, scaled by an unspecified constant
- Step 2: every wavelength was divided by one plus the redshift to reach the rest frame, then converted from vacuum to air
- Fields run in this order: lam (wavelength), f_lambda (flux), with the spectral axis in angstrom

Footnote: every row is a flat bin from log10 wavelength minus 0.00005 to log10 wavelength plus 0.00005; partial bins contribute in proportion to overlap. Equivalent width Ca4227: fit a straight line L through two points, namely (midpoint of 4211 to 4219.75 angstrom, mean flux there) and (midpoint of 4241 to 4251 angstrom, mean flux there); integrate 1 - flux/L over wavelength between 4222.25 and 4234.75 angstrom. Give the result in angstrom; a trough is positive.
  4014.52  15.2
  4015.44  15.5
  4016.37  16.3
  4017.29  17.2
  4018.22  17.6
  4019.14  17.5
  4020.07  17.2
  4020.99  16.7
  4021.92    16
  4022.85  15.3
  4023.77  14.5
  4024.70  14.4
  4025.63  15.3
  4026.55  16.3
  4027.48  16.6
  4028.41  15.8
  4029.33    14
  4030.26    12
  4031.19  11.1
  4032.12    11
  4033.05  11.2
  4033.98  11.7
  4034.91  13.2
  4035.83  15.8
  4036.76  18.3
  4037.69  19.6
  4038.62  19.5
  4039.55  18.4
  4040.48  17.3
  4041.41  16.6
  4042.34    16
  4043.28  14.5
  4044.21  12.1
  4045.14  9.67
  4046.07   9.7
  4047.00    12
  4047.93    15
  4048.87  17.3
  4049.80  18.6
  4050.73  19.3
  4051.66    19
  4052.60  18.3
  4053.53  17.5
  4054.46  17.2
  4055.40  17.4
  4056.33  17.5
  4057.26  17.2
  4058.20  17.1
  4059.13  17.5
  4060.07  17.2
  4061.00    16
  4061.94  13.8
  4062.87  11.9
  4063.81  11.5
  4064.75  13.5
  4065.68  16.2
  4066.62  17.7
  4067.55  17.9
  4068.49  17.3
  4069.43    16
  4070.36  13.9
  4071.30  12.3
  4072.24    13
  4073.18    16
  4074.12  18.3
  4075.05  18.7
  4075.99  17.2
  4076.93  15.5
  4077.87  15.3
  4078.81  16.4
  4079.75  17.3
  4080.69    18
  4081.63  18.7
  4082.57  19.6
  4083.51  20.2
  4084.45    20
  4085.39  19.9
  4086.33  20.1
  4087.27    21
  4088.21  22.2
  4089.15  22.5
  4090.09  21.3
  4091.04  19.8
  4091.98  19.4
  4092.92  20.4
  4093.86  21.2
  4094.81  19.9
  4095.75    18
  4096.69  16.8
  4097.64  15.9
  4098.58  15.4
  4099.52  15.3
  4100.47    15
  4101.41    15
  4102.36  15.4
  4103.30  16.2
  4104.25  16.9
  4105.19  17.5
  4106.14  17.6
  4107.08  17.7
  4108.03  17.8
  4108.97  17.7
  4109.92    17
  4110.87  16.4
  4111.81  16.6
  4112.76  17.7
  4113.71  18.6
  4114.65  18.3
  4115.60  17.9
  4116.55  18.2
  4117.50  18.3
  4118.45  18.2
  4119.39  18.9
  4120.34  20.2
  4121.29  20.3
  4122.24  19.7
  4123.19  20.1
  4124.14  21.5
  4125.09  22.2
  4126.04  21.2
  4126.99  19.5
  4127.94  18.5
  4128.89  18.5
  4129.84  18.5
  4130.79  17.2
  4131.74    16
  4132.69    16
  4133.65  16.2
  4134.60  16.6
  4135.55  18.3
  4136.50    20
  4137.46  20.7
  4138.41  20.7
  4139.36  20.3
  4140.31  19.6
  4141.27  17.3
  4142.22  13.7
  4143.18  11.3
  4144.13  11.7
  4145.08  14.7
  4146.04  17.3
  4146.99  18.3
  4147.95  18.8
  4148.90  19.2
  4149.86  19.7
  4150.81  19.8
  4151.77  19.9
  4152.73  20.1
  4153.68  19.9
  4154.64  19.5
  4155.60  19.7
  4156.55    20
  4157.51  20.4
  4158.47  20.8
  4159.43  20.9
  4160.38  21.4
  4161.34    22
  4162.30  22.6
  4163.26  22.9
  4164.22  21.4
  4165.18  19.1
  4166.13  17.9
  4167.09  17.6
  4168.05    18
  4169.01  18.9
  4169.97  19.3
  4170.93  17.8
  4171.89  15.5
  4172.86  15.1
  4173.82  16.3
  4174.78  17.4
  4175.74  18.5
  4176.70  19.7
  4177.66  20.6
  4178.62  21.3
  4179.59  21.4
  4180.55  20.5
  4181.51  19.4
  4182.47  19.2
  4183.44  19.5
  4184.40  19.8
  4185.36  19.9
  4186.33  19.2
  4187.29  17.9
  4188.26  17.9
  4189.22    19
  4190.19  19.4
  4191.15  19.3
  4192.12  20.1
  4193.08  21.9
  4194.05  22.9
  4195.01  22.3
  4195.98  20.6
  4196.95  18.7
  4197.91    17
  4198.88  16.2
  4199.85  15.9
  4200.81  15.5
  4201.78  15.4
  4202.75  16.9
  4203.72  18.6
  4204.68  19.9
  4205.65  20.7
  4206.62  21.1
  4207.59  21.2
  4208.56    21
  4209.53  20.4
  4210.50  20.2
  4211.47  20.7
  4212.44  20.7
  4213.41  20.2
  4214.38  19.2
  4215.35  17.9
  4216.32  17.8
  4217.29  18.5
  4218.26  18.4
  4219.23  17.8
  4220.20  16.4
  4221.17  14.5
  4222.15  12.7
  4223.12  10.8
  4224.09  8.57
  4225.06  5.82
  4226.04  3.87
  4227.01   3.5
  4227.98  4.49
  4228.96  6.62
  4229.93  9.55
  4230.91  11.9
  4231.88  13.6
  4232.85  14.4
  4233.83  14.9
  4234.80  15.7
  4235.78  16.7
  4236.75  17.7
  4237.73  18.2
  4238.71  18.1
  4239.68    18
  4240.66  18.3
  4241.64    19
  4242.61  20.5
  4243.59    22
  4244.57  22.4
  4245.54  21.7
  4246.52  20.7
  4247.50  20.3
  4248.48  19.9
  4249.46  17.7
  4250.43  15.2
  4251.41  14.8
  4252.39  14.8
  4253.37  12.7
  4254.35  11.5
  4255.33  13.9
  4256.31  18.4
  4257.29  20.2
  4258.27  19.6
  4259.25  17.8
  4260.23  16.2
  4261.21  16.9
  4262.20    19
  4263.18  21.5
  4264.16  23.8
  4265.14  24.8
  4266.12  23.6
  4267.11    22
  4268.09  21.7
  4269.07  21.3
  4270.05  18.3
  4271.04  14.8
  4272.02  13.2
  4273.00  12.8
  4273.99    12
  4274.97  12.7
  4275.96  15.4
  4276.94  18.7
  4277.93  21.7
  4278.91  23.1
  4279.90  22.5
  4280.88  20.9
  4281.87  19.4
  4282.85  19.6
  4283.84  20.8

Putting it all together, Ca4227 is 6.5 angstrom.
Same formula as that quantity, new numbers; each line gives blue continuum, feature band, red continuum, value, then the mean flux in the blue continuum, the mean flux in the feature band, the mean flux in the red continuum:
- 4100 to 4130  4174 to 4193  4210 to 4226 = -3.2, 18.2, 19.5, 15.9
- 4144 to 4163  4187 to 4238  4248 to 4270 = 6.9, 19.5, 16.4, 18.5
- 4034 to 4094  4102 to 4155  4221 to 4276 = -4.9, 17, 18.1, 16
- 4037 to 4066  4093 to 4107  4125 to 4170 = 0.3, 16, 17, 18.8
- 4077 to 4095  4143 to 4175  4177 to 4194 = 1.6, 19.5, 18.8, 19.9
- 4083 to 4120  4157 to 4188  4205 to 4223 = -1.5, 18.3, 19.4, 18.7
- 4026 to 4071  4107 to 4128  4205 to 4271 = -3.6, 15.5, 18.8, 17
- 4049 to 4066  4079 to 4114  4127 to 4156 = -2.2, 16.5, 18.2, 18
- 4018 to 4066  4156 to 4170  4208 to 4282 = -3.3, 15.5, 20.3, 16.9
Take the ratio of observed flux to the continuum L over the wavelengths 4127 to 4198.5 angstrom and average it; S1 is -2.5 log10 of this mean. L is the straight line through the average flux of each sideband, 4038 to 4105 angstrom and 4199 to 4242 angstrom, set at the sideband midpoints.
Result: -0.17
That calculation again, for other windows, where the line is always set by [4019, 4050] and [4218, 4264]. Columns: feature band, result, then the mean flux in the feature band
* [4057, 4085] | -0.092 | 16.4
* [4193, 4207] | -0.216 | 18.8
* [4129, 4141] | -0.201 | 18.3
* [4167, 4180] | -0.197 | 18.4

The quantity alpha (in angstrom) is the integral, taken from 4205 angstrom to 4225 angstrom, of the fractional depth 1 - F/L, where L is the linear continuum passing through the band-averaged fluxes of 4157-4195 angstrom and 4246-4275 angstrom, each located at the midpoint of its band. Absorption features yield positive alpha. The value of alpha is 1.2 angstrom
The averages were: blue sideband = 19.6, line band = 17.7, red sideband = 17.8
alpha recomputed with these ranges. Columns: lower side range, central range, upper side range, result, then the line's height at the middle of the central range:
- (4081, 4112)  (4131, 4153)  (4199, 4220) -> 1.1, 18.5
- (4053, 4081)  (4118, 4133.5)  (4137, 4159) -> -1.2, 17.8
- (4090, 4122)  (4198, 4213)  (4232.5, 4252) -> -0.6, 18.2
